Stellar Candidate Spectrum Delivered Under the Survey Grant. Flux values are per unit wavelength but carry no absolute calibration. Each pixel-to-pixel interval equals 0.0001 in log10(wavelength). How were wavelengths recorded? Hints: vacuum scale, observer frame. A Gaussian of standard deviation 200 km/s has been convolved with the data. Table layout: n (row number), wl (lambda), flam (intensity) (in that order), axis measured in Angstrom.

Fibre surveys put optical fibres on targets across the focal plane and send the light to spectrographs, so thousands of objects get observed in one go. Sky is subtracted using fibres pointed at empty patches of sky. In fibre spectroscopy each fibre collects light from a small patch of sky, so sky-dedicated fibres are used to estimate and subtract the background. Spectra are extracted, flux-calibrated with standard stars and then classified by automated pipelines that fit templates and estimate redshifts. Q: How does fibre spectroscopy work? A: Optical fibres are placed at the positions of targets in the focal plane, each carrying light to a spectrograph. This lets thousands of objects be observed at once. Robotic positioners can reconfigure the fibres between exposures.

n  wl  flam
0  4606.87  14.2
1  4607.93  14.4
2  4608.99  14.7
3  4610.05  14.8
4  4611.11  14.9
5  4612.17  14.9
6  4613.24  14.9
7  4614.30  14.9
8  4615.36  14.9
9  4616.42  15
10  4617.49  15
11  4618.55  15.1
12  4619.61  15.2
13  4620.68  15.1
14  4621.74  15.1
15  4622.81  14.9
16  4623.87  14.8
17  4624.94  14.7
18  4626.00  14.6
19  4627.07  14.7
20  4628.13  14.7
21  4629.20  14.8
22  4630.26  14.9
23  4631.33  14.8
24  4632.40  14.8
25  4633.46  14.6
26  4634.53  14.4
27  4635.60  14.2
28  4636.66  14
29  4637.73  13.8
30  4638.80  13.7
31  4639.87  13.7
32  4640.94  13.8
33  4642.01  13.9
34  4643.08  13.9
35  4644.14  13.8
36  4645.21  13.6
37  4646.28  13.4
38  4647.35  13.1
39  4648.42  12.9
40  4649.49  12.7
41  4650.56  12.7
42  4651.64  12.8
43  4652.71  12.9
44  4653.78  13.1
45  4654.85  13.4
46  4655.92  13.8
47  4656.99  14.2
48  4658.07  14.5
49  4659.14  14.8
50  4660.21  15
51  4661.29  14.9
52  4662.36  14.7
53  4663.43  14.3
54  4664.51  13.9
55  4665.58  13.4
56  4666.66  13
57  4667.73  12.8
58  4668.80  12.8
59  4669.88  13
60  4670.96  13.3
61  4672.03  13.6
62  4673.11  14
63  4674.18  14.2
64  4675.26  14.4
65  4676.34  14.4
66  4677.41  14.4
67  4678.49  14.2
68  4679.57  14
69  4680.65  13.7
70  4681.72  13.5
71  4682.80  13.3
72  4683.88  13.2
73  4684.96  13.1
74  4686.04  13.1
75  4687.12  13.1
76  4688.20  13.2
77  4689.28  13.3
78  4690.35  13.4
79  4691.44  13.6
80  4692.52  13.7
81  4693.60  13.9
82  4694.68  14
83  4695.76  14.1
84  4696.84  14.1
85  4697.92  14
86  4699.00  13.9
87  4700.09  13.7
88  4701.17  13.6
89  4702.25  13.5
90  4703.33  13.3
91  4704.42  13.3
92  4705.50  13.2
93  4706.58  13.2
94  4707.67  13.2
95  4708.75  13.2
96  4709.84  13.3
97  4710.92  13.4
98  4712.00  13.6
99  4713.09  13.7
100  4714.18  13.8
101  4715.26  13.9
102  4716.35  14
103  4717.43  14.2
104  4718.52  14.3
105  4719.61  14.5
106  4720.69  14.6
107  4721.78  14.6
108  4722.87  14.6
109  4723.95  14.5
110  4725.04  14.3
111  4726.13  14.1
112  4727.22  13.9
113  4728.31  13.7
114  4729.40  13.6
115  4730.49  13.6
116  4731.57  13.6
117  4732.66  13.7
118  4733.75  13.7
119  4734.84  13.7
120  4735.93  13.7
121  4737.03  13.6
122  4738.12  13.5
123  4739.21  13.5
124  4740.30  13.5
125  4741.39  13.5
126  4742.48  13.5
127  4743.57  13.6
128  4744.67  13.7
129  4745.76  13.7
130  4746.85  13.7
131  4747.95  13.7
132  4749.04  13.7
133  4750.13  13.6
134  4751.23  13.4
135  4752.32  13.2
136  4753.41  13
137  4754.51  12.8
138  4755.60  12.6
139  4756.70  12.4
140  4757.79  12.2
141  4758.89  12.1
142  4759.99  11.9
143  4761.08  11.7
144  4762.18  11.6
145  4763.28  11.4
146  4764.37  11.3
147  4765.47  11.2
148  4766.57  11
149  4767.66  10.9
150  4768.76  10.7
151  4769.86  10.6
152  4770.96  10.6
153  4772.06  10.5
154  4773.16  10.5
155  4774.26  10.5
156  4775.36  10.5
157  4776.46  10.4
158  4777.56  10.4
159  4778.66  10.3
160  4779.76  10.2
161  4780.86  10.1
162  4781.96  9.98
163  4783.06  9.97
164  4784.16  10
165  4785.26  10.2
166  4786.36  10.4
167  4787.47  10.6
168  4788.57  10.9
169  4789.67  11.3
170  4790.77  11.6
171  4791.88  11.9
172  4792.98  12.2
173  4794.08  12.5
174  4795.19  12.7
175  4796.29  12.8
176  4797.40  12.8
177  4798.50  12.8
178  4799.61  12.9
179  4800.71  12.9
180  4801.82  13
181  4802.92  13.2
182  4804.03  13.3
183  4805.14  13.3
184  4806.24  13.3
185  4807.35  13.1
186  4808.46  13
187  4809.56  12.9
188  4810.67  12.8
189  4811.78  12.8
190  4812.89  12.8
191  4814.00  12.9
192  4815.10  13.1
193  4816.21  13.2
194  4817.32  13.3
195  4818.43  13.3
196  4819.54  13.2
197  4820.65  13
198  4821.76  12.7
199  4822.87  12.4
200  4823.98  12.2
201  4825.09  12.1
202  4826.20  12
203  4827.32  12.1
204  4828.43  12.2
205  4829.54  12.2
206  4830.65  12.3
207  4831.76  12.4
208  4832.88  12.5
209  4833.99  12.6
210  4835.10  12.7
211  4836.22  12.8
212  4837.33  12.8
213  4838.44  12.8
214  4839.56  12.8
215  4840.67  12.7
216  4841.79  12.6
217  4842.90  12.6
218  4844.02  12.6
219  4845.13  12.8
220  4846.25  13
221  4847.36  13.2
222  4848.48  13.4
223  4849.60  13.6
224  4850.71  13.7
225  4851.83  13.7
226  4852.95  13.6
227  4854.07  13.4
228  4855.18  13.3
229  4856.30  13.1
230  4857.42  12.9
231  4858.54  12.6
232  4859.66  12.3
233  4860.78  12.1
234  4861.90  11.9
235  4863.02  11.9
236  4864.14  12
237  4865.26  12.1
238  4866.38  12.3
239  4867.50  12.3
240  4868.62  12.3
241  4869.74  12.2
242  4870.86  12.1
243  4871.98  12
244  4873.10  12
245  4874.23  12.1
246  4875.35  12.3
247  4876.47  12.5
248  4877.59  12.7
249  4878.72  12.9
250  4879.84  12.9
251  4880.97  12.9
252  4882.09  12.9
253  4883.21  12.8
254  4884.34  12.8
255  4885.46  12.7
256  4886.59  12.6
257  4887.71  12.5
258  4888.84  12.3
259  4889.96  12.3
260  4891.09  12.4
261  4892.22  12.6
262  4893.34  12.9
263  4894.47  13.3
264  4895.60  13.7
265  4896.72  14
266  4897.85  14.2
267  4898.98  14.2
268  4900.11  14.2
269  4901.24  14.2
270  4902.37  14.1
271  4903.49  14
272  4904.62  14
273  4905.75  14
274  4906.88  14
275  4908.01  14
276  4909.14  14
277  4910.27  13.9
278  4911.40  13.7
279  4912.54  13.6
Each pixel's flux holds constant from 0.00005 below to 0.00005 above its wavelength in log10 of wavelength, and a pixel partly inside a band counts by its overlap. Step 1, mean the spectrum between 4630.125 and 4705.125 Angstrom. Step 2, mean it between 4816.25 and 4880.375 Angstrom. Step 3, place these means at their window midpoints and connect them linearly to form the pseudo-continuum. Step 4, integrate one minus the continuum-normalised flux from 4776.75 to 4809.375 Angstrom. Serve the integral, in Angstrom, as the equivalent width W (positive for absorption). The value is 3.0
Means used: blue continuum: 13.7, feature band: 11.8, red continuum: 12.6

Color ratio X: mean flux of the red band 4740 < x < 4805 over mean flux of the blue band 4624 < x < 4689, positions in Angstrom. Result 0.9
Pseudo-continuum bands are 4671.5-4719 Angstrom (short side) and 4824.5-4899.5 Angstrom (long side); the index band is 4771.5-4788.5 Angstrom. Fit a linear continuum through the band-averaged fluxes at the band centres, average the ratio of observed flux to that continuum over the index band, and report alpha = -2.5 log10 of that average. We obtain 0.266 mag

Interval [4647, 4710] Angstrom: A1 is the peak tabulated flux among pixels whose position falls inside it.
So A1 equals 15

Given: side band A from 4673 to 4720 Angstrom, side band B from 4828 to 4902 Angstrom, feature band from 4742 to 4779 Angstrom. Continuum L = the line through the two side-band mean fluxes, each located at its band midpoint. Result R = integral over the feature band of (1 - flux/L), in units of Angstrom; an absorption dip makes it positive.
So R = 3.82 Angstrom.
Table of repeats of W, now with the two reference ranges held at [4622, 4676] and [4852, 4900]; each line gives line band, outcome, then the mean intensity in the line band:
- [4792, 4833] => 0.9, 12.8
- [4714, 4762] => -0.3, 13.5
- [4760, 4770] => 1.6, 11.2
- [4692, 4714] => 0.1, 13.6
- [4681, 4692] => 0.4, 13.3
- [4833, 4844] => 0.2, 12.7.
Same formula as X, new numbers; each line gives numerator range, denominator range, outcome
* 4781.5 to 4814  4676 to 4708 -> 0.89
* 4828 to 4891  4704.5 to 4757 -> 0.92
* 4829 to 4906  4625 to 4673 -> 0.93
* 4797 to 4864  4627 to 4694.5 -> 0.93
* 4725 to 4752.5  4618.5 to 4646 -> 0.95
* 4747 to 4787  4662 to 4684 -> 0.83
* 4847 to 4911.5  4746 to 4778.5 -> 1.10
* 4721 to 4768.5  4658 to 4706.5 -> 0.96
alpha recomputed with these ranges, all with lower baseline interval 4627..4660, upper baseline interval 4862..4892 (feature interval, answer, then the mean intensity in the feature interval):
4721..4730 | -0.06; 14.2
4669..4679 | -0.02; 13.9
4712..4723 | -0.06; 14.2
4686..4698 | 0.00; 13.6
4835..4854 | -0.04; 13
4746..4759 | 0.01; 13.1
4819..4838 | 0.02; 12.5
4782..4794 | 0.19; 10.9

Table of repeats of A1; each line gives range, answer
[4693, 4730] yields 14.6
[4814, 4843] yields 13.3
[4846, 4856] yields 13.7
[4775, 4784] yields 10.5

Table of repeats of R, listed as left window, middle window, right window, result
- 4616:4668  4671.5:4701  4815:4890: 0.2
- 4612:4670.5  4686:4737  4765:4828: -2.6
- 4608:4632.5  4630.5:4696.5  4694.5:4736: 3.0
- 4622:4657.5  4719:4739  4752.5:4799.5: -2.8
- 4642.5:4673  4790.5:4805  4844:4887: 0.3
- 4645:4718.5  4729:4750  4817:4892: -0.5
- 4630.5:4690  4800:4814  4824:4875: -0.2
